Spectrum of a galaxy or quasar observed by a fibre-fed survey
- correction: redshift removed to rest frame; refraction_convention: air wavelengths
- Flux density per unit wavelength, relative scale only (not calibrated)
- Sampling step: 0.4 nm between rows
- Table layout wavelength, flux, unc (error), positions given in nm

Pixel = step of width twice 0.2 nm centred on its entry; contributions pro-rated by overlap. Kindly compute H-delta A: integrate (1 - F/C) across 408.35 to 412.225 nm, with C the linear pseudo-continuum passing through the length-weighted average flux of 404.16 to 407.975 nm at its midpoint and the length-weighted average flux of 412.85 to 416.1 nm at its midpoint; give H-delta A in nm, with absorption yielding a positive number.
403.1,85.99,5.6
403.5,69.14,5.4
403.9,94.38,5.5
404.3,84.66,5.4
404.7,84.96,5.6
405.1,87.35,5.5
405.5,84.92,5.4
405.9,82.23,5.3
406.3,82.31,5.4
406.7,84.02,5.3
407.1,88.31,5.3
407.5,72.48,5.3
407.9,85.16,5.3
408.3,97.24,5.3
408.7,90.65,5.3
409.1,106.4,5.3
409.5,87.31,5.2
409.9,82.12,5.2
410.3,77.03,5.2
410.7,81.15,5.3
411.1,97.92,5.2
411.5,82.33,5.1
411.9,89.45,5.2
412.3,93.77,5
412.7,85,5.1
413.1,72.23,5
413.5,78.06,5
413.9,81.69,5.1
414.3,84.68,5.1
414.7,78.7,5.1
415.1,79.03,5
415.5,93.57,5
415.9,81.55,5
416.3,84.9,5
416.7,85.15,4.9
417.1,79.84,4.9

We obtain -0.300 nm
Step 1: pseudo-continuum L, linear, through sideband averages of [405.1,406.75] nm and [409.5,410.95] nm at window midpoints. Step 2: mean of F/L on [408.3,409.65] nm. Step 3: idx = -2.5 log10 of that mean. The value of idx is -0.16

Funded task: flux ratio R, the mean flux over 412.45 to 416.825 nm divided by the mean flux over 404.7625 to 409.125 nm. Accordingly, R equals 1.0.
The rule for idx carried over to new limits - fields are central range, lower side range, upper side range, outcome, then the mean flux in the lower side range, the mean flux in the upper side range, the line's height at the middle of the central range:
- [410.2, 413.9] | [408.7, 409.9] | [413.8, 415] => 0.035 mag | 93.4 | 81.5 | 87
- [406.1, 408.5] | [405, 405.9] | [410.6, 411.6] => 0.016 mag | 85.1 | 88.2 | 86.1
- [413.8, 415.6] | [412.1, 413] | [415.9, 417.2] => 0.028 mag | 87.5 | 83.3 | 85.2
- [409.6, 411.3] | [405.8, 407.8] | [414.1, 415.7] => -0.023 mag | 82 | 84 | 82.9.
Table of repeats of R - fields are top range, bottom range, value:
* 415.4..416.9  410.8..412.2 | 0.96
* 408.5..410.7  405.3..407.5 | 1.06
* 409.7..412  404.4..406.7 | 1.01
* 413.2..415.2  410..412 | 0.94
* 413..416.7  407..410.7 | 0.94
